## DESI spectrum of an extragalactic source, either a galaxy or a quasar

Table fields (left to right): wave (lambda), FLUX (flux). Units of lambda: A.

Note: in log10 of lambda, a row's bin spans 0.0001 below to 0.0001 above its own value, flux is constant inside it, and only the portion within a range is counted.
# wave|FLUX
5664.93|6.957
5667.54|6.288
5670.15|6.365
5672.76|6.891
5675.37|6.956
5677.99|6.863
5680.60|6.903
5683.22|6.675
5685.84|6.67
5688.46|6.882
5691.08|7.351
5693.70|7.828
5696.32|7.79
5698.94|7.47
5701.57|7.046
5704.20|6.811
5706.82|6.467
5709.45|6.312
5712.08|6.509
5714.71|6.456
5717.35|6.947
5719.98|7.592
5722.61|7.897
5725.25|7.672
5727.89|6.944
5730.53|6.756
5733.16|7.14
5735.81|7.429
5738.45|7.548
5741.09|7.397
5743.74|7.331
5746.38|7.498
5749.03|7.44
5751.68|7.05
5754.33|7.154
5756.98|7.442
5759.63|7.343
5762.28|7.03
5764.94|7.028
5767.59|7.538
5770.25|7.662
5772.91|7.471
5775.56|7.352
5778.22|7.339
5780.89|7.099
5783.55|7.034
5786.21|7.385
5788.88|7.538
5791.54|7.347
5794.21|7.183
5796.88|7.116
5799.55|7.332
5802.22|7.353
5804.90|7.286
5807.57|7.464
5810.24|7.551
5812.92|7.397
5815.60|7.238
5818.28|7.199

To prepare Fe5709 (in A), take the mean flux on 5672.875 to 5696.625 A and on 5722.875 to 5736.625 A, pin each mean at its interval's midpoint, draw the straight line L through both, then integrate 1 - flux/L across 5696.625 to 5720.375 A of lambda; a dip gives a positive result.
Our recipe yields 1.0 A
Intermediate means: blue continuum 7.06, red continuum 7.23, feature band 6.86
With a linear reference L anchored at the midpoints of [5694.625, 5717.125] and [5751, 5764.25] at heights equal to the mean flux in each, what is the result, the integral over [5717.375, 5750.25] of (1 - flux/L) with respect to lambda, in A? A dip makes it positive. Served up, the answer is -1.5 A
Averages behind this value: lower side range 6.88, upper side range 7.2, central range 7.37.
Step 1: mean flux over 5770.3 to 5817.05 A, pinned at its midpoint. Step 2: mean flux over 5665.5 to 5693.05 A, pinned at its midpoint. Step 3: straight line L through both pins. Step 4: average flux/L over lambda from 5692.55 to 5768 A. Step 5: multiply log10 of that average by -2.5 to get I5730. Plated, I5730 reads -0.023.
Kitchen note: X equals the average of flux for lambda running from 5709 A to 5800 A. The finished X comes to 7.25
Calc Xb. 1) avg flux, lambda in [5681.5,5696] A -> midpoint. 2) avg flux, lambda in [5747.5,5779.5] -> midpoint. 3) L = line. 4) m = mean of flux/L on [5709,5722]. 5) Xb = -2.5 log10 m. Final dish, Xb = 0.05 mag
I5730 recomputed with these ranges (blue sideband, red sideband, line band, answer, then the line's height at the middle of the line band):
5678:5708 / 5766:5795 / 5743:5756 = -0.01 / 7.26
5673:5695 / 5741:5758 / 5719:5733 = -0.02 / 7.21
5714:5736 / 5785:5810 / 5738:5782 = -0.01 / 7.27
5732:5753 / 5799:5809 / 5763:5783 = 0.00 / 7.36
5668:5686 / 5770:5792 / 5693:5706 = -0.07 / 6.87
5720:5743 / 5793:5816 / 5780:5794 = 0.01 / 7.34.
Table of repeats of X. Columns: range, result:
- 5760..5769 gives 7.22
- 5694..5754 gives 7.17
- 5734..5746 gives 7.42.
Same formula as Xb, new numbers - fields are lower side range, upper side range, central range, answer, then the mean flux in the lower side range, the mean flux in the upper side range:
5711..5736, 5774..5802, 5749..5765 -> 0.00 mag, 7.13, 7.28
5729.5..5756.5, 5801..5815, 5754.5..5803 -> 0.01 mag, 7.29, 7.4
